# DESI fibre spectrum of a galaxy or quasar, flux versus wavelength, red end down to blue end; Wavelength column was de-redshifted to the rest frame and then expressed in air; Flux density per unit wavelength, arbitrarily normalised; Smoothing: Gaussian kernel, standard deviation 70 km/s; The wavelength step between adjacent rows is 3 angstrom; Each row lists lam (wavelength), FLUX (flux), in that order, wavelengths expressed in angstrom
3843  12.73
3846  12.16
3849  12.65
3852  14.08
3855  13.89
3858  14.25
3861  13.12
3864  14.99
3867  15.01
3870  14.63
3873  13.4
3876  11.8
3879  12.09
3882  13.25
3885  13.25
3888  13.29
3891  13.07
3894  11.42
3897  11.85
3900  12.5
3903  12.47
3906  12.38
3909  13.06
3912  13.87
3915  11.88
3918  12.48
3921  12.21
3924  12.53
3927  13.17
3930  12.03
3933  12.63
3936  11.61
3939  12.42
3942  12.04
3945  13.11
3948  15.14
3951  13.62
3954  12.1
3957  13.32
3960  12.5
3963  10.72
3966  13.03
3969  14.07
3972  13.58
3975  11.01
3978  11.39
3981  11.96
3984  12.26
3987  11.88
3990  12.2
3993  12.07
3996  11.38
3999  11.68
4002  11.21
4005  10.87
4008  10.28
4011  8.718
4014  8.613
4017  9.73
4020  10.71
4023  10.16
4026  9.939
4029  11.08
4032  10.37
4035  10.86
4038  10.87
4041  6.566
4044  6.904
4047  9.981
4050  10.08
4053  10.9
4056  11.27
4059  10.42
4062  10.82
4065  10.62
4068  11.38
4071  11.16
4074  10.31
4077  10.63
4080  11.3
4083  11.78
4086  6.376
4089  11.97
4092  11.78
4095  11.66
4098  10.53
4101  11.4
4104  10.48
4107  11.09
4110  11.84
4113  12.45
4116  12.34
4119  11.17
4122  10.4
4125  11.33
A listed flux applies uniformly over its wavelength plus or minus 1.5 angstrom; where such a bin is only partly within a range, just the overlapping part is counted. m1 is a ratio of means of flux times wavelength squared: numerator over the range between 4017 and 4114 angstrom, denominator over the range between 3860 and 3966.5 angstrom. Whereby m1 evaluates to 0.89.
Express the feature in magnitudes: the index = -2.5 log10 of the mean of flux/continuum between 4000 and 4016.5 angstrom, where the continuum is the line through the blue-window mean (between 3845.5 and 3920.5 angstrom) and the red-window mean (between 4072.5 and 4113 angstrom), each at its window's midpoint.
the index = 0.18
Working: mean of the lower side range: 13.1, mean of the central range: 9.98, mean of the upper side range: 10.9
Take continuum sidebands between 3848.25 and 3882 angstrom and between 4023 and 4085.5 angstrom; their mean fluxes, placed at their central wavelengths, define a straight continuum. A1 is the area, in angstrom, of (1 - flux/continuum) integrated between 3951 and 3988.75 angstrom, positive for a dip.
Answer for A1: -1.87 angstrom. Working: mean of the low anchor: 13.6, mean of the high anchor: 10.3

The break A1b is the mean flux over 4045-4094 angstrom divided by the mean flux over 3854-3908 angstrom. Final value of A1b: 0.81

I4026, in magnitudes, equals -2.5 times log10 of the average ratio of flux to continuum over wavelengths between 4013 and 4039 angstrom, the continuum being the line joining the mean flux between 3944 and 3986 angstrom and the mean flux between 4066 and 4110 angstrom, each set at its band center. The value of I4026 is 0.148 mag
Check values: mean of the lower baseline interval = 12.7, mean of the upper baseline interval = 10.9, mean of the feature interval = 10.3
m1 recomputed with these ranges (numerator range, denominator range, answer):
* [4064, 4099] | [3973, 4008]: 0.97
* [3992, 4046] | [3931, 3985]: 0.83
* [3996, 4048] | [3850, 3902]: 0.81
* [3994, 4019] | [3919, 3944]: 0.87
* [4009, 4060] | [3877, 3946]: 0.83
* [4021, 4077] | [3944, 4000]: 0.85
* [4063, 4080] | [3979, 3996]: 0.94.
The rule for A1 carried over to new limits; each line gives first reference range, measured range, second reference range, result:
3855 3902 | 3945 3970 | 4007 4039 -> -3.3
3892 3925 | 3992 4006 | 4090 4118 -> 0.7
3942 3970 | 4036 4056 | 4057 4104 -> 3.5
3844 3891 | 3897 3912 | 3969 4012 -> 0.3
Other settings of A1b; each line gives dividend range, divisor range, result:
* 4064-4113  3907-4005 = 0.88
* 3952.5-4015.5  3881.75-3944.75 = 0.93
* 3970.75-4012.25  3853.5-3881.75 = 0.84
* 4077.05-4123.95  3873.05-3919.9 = 0.88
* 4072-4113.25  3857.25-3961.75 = 0.85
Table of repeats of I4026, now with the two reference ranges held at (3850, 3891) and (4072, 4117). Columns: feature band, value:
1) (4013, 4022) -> 0.22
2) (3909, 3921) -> 0.03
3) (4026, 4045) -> 0.22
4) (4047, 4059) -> 0.09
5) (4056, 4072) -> 0.05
